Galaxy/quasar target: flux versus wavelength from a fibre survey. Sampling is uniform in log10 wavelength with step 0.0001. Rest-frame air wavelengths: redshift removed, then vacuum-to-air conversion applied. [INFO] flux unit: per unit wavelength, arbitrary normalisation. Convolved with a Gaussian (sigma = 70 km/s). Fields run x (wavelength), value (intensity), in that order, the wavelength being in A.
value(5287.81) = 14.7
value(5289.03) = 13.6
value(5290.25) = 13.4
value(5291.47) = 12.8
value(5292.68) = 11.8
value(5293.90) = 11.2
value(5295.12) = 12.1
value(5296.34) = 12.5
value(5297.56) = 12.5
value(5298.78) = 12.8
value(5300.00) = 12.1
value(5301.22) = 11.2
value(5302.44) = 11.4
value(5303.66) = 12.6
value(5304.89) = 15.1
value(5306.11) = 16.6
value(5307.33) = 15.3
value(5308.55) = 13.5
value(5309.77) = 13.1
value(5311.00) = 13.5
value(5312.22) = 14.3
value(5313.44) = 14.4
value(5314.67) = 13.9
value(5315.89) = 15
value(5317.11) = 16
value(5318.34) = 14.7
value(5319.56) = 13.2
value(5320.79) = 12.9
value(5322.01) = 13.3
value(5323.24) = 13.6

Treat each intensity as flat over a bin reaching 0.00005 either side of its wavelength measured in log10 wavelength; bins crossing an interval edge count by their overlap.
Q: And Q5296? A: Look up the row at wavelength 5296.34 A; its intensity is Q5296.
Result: 12.5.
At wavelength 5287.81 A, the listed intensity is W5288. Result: 14.7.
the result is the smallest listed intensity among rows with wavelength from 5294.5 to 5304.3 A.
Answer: 11.2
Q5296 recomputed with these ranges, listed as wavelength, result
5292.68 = 11.8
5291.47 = 12.8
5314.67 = 13.9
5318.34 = 14.7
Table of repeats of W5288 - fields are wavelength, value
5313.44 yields 14.4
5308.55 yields 13.5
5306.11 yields 16.6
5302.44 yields 11.4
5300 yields 12.1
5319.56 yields 13.2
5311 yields 13.5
